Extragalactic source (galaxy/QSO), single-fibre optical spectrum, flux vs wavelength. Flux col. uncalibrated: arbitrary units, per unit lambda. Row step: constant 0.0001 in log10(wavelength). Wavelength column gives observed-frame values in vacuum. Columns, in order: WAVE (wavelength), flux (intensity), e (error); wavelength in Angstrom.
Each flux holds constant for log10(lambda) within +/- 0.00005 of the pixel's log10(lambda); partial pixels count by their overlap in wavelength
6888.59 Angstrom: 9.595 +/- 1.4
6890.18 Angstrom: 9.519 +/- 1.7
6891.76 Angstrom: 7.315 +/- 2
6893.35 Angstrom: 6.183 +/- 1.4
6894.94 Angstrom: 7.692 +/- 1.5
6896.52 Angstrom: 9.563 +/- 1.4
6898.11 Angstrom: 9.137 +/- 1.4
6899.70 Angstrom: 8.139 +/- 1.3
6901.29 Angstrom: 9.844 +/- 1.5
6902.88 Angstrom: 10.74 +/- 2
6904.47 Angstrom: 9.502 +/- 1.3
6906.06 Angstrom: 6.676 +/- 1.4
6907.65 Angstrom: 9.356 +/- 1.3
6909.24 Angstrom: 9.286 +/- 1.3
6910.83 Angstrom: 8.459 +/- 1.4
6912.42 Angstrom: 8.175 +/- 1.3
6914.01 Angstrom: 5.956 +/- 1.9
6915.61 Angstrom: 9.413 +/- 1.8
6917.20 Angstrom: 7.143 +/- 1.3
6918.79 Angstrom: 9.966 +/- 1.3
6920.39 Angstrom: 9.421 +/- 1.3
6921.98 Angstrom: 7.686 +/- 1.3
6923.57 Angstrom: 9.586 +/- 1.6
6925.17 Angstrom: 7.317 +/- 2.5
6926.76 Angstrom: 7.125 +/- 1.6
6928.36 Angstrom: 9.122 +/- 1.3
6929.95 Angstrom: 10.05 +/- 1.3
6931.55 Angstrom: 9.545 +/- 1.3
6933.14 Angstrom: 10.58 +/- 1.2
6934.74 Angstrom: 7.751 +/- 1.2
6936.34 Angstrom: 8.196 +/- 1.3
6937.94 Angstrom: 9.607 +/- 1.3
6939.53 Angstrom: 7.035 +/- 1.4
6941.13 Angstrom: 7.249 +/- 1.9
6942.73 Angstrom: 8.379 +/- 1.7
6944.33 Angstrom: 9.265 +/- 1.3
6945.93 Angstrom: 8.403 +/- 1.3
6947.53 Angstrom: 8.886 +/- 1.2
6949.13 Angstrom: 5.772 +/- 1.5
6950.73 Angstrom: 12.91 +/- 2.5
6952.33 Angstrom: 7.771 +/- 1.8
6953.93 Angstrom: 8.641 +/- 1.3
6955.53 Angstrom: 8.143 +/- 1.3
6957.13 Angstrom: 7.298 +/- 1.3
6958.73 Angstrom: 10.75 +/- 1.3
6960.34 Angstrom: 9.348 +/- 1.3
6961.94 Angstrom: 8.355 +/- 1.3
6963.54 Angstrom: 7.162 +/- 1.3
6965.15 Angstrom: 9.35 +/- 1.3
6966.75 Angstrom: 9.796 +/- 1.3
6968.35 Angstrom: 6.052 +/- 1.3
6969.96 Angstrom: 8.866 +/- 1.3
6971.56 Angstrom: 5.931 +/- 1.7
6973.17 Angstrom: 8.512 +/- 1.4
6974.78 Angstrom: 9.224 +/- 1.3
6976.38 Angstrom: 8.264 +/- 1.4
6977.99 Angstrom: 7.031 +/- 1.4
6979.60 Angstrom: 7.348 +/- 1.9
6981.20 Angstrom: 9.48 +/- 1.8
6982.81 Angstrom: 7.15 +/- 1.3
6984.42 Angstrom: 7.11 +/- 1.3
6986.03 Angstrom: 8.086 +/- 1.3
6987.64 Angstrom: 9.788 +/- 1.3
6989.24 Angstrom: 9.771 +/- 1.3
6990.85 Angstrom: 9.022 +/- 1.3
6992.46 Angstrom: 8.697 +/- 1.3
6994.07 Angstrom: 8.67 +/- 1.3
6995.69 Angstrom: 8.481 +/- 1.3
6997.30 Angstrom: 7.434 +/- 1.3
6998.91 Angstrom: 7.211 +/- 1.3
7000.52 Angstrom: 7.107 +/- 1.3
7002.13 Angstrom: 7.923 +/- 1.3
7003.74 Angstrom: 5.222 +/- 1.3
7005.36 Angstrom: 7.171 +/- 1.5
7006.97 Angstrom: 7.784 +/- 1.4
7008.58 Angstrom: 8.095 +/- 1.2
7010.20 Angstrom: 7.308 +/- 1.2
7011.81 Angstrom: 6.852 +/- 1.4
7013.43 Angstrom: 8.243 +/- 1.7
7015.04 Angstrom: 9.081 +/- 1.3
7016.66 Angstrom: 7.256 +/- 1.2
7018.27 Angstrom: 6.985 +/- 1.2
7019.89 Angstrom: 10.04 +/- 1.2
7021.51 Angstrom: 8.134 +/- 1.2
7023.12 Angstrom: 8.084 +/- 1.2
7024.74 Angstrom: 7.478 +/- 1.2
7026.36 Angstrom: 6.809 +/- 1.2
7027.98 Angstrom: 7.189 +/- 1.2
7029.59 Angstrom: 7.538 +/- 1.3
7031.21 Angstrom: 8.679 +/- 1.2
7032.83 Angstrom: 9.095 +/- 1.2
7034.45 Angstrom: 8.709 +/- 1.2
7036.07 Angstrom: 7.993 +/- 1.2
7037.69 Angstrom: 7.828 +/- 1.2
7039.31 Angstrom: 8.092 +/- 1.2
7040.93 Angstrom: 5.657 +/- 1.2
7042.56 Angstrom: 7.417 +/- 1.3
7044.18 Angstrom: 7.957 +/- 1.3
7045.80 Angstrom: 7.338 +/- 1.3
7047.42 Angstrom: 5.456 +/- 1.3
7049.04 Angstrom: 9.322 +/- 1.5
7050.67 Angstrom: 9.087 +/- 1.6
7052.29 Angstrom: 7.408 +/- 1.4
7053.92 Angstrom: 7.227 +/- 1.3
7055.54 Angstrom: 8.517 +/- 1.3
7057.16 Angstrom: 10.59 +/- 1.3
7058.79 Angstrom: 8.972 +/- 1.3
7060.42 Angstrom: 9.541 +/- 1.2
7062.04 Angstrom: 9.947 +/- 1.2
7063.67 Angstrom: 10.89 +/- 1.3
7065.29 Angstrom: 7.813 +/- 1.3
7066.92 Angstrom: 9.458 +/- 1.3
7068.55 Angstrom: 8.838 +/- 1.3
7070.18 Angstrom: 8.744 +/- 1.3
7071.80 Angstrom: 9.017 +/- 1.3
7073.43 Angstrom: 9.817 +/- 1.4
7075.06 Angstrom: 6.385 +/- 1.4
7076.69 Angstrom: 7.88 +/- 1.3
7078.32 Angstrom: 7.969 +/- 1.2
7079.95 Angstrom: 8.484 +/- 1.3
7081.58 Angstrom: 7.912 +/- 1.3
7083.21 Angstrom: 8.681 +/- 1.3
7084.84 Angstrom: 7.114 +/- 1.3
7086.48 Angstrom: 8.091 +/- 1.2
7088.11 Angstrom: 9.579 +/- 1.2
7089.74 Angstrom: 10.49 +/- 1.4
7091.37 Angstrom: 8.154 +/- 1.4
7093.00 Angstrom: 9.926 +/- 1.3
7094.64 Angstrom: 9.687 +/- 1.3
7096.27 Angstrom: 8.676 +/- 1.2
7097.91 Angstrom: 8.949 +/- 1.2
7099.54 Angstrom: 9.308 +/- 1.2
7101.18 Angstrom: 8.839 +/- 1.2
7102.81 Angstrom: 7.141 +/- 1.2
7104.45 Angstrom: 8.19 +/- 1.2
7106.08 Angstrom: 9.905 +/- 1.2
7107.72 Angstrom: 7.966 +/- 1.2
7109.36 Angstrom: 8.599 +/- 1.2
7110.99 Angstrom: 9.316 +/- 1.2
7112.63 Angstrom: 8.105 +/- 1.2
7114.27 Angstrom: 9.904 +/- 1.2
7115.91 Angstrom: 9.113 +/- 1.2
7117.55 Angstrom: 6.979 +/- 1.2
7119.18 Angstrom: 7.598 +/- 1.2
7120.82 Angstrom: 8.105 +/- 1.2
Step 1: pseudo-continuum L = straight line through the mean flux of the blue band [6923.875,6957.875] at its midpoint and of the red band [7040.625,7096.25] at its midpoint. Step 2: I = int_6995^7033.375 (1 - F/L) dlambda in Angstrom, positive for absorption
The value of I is 3.8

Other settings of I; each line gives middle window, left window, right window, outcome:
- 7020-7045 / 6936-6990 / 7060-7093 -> 2.25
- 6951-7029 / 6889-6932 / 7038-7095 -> 4.34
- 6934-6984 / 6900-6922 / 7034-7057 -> 0.40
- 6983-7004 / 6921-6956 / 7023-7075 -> 0.91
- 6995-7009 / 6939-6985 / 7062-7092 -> 1.76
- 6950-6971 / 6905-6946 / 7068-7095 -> -0.57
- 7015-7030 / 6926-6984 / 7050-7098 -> 1.45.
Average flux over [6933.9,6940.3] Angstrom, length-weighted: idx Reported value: 8.17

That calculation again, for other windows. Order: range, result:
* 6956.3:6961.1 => 9.12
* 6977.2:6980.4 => 7.19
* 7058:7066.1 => 9.44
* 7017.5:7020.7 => 8.52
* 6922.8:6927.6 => 8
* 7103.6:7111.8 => 8.79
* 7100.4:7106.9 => 8.52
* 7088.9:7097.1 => 9.39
